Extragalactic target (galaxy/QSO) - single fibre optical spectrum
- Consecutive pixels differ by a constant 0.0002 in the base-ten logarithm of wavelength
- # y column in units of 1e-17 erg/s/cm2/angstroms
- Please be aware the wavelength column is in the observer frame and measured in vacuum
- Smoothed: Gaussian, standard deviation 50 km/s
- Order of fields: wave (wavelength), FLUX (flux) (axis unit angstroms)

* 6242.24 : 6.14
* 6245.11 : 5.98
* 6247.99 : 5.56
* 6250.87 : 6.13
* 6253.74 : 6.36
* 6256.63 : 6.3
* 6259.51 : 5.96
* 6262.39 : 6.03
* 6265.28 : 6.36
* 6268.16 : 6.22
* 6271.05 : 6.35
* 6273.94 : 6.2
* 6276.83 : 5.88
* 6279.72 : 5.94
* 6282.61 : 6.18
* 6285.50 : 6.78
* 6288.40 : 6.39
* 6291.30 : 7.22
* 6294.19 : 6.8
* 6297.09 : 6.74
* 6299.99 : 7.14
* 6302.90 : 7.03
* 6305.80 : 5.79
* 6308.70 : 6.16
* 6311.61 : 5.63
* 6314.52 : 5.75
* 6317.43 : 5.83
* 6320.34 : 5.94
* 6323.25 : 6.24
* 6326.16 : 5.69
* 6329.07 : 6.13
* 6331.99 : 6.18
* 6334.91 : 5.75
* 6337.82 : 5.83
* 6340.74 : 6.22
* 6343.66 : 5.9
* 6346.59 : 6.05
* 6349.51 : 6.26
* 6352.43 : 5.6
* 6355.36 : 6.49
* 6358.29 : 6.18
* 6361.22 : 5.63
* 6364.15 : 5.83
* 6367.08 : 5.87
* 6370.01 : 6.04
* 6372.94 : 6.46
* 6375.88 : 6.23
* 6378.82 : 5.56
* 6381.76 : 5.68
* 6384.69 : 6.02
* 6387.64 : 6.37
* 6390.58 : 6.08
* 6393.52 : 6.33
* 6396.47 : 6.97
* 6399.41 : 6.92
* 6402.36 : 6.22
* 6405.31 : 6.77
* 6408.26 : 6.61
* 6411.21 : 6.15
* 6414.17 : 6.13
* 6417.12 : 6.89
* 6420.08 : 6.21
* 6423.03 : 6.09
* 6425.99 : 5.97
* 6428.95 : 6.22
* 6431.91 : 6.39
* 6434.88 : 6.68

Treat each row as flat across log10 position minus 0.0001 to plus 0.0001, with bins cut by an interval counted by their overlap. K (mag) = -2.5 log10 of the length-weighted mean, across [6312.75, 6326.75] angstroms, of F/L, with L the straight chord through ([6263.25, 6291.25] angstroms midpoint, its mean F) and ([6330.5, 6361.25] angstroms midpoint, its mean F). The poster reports 0.04 mag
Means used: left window 6.3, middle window 5.9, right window 6.02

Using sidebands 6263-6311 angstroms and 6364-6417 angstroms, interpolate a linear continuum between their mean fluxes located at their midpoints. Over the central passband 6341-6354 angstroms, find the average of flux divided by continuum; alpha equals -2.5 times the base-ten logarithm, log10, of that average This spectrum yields 0.06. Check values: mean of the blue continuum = 6.43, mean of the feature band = 5.98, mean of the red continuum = 6.26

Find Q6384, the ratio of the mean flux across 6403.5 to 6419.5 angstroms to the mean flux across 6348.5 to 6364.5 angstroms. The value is 1.1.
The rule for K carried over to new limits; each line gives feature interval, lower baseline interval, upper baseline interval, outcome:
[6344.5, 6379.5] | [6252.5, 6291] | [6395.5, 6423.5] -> 0.07 mag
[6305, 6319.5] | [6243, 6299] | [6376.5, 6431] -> 0.08 mag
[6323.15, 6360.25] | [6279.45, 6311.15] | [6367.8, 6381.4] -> 0.04 mag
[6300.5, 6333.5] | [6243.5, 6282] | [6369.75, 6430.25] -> 0.02 mag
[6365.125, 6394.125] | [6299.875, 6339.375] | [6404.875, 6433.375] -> 0.03 mag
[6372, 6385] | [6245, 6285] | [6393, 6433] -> 0.07 mag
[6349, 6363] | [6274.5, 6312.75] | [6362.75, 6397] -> 0.03 mag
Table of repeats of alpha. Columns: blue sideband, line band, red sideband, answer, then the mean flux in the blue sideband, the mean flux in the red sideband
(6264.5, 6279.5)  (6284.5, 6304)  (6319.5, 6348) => -0.13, 6.17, 5.99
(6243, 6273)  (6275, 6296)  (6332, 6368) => -0.07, 6.13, 5.98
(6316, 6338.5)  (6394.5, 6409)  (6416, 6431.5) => -0.08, 5.96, 6.27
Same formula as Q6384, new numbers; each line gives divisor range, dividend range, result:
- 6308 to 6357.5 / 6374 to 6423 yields 1.06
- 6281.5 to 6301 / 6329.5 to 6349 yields 0.89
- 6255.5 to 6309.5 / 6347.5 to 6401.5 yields 0.96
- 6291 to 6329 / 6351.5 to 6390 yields 0.96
